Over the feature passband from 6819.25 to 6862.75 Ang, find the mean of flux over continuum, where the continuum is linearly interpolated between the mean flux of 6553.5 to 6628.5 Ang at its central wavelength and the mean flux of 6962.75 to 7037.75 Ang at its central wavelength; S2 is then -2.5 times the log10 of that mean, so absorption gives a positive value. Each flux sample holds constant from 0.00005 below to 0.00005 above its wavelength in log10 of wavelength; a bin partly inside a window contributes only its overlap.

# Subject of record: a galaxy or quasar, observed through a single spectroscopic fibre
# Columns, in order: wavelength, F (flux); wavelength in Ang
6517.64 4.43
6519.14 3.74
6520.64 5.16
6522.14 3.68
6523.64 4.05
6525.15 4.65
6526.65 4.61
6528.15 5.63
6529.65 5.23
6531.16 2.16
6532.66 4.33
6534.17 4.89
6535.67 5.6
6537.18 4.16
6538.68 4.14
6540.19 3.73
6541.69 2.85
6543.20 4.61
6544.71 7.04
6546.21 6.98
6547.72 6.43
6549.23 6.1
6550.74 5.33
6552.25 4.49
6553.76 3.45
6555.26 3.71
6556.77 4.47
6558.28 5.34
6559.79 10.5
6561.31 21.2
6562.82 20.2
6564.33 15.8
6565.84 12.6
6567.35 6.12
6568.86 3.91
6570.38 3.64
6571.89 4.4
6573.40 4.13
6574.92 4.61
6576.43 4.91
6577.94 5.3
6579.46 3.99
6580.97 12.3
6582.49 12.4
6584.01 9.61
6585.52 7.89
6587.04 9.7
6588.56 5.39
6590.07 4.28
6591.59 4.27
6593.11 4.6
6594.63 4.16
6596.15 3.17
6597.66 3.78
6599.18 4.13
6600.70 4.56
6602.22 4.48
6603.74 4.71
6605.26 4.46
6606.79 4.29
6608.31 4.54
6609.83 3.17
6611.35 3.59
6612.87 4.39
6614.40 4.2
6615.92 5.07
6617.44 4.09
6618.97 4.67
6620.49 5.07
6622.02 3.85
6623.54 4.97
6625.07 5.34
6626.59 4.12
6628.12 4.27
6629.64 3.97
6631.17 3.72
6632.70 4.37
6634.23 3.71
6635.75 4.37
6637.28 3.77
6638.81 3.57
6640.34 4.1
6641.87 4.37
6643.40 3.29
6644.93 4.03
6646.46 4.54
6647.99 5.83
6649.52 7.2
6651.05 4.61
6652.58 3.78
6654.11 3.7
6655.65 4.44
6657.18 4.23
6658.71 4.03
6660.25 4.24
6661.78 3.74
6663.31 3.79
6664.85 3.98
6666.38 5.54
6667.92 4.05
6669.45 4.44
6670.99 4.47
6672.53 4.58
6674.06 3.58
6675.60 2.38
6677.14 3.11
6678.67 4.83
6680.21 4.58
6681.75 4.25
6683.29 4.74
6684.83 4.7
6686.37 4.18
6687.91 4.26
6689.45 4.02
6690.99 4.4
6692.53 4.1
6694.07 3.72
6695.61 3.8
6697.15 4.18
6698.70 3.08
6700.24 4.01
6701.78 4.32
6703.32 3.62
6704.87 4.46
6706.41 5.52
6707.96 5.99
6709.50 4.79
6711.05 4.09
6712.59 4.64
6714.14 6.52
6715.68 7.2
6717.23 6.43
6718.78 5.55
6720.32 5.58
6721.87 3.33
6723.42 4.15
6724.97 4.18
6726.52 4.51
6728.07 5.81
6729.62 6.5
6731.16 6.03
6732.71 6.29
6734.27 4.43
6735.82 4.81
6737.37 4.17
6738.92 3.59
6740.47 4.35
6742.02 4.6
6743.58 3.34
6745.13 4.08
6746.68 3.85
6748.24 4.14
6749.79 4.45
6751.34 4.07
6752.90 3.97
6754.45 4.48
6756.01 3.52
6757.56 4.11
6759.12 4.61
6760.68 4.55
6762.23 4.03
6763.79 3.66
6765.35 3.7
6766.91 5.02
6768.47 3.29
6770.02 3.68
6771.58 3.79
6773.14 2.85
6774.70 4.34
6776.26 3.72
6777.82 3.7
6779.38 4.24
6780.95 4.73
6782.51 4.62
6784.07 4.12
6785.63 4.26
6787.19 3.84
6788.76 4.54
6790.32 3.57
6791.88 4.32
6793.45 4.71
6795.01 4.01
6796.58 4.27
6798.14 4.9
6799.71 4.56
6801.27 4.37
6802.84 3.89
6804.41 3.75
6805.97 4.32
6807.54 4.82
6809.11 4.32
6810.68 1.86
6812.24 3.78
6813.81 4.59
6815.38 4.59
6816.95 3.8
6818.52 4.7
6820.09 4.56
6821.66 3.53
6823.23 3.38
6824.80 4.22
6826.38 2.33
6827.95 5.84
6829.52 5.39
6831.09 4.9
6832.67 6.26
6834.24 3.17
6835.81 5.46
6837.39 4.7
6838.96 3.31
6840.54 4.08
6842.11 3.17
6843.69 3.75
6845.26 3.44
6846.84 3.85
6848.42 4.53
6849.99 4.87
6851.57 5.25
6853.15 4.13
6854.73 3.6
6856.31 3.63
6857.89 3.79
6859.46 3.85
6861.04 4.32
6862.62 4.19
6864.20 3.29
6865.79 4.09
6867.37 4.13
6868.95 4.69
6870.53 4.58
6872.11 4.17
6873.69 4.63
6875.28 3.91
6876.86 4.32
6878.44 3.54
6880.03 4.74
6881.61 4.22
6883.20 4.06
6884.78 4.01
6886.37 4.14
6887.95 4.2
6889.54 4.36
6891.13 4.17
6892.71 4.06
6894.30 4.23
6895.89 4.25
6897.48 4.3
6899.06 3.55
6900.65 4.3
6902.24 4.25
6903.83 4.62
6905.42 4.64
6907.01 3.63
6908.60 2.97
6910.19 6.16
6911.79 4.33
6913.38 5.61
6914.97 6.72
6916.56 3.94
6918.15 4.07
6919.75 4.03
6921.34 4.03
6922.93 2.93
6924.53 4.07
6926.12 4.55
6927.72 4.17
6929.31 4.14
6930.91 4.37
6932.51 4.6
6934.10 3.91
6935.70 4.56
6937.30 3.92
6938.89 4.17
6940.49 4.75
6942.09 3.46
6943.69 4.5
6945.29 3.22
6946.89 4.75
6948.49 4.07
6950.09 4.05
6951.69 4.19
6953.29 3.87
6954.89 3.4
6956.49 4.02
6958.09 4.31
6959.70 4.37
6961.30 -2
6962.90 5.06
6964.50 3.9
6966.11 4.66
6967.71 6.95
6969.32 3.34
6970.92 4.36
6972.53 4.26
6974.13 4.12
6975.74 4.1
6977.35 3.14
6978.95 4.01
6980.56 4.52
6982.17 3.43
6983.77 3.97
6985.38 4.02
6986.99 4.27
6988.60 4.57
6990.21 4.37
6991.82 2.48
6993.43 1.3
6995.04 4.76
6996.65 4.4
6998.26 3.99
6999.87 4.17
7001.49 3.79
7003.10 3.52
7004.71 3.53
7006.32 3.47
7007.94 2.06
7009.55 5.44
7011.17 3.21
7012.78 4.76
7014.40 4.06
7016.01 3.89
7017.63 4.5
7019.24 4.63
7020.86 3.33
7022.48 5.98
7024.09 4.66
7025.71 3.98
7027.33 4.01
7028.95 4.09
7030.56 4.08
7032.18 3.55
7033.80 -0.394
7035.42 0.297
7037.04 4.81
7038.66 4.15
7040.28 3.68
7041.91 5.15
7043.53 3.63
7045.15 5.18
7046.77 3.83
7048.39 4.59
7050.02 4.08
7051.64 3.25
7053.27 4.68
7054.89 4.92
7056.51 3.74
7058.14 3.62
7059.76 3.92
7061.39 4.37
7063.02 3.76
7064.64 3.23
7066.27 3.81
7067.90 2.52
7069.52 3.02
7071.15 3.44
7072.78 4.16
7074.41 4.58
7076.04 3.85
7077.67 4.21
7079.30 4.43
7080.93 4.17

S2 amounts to 0.14 mag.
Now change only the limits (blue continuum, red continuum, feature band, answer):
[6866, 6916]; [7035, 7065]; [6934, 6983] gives 0.061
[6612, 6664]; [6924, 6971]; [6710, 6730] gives -0.224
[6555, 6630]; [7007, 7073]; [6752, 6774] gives 0.319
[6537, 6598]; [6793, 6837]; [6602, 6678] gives 0.381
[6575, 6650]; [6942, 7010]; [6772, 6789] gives 0.101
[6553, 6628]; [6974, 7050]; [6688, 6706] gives 0.358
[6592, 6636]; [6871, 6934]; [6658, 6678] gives 0.071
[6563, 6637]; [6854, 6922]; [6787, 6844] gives 0.086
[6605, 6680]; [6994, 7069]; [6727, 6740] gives -0.234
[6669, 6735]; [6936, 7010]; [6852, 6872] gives 0.038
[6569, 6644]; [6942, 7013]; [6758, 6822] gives 0.068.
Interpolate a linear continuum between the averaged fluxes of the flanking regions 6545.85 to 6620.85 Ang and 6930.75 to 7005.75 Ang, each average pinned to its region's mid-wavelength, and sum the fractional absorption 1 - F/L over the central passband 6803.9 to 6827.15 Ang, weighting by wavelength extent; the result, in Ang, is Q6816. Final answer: 4.6 Ang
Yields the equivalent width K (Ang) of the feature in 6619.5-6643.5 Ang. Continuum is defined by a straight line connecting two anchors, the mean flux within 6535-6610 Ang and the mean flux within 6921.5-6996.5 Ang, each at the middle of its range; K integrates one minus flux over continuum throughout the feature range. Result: 7.1 Ang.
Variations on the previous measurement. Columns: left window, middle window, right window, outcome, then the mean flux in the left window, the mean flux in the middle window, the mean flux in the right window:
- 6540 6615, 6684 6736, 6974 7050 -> 6.96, 6.3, 4.8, 3.85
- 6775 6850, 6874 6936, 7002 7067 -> -3.24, 4.19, 4.27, 3.88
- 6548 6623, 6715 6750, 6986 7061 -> 3.83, 6.22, 4.84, 3.87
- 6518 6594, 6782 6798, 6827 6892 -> 1.66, 6.36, 4.25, 4.26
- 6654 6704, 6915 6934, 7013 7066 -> -0.97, 4.1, 4.18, 3.92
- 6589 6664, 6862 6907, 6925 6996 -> -1.61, 4.28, 4.19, 3.98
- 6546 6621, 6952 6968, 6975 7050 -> 1.46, 6.29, 3.77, 3.85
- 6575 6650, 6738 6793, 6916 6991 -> 6.02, 4.98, 4.05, 4.03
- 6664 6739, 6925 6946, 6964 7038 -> -0.74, 4.61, 4.18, 3.88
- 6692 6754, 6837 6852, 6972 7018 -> 0.86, 4.66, 4.05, 3.86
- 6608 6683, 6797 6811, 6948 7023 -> -0.23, 4.26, 4.17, 3.92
